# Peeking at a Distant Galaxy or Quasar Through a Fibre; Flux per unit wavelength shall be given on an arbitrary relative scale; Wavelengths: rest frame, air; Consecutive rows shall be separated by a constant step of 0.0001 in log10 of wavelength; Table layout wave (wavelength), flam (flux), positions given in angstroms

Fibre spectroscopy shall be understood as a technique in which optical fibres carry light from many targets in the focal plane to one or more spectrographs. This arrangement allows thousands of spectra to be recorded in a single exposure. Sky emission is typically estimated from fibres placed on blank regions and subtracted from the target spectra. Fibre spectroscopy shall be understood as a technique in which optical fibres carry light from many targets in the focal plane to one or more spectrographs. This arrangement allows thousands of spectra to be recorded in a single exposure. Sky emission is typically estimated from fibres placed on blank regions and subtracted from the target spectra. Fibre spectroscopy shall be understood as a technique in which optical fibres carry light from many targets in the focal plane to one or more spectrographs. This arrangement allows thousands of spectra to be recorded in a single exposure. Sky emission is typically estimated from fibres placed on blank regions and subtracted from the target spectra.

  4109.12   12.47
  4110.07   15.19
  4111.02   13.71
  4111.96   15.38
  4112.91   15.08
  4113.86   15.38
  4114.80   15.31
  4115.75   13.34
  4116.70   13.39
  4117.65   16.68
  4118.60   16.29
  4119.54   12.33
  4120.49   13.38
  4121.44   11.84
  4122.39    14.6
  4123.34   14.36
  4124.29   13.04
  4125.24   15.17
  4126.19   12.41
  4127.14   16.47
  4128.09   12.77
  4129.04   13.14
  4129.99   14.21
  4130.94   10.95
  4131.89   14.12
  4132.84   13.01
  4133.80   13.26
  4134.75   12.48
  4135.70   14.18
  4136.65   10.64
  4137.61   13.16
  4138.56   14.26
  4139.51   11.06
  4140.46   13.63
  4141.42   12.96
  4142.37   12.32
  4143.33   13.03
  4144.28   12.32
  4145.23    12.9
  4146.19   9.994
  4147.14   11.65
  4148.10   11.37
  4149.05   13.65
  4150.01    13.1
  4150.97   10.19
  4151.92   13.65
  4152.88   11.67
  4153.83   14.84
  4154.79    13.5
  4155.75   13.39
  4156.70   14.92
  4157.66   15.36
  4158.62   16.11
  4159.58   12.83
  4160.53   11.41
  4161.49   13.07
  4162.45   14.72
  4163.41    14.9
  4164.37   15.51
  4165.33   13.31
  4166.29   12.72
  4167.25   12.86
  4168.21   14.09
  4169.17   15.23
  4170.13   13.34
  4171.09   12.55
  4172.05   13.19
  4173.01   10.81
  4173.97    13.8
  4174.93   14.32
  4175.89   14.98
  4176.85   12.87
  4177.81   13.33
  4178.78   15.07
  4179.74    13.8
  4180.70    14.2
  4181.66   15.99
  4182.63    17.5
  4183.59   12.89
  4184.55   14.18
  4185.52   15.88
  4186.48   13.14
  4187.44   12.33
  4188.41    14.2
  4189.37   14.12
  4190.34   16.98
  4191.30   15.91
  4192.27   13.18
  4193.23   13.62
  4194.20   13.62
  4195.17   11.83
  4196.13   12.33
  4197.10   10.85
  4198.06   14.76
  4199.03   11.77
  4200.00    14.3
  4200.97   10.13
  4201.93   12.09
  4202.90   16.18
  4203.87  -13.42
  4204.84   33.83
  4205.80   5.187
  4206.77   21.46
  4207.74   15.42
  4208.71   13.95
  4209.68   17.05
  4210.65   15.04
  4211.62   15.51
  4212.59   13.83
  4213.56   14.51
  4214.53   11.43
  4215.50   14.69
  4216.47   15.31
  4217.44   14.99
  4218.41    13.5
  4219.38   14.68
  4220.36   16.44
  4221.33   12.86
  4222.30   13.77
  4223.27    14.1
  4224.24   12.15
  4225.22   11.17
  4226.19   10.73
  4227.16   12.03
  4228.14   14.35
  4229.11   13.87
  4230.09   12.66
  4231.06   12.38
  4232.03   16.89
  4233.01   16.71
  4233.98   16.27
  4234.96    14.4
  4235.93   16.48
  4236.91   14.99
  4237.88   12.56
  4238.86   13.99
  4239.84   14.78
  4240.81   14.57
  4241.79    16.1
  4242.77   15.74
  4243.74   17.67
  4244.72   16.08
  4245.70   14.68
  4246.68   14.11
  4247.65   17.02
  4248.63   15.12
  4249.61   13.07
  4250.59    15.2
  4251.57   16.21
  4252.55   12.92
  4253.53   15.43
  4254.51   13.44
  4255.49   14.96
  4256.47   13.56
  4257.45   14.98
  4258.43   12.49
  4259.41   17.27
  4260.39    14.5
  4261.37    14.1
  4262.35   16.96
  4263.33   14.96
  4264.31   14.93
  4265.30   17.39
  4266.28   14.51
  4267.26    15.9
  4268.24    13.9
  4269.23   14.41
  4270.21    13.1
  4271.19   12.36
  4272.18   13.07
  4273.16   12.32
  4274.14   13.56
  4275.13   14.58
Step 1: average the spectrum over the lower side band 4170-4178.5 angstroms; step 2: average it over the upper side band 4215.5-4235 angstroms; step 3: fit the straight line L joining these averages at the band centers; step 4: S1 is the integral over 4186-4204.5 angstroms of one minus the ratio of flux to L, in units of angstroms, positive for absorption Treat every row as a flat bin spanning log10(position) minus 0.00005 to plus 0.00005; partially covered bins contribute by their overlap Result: 1.9 angstroms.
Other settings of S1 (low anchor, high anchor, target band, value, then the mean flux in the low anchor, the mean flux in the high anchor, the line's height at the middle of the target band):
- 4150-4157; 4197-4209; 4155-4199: -3.0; 13.1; 12.9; 13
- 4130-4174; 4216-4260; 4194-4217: 0.9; 13.1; 14.5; 14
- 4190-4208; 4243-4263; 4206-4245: -1.5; 13.1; 15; 14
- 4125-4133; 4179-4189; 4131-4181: 2.7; 13.6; 14.4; 14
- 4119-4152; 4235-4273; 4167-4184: -0.5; 12.9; 14.8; 13.5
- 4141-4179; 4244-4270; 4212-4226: 0.5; 13.3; 14.9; 14.3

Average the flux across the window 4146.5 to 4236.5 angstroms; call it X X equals 13.7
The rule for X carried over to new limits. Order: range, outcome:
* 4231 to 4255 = 15.1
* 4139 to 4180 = 13.3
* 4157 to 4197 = 13.9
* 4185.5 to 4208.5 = 13.3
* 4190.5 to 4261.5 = 14.1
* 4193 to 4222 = 13.6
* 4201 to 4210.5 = 13.4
